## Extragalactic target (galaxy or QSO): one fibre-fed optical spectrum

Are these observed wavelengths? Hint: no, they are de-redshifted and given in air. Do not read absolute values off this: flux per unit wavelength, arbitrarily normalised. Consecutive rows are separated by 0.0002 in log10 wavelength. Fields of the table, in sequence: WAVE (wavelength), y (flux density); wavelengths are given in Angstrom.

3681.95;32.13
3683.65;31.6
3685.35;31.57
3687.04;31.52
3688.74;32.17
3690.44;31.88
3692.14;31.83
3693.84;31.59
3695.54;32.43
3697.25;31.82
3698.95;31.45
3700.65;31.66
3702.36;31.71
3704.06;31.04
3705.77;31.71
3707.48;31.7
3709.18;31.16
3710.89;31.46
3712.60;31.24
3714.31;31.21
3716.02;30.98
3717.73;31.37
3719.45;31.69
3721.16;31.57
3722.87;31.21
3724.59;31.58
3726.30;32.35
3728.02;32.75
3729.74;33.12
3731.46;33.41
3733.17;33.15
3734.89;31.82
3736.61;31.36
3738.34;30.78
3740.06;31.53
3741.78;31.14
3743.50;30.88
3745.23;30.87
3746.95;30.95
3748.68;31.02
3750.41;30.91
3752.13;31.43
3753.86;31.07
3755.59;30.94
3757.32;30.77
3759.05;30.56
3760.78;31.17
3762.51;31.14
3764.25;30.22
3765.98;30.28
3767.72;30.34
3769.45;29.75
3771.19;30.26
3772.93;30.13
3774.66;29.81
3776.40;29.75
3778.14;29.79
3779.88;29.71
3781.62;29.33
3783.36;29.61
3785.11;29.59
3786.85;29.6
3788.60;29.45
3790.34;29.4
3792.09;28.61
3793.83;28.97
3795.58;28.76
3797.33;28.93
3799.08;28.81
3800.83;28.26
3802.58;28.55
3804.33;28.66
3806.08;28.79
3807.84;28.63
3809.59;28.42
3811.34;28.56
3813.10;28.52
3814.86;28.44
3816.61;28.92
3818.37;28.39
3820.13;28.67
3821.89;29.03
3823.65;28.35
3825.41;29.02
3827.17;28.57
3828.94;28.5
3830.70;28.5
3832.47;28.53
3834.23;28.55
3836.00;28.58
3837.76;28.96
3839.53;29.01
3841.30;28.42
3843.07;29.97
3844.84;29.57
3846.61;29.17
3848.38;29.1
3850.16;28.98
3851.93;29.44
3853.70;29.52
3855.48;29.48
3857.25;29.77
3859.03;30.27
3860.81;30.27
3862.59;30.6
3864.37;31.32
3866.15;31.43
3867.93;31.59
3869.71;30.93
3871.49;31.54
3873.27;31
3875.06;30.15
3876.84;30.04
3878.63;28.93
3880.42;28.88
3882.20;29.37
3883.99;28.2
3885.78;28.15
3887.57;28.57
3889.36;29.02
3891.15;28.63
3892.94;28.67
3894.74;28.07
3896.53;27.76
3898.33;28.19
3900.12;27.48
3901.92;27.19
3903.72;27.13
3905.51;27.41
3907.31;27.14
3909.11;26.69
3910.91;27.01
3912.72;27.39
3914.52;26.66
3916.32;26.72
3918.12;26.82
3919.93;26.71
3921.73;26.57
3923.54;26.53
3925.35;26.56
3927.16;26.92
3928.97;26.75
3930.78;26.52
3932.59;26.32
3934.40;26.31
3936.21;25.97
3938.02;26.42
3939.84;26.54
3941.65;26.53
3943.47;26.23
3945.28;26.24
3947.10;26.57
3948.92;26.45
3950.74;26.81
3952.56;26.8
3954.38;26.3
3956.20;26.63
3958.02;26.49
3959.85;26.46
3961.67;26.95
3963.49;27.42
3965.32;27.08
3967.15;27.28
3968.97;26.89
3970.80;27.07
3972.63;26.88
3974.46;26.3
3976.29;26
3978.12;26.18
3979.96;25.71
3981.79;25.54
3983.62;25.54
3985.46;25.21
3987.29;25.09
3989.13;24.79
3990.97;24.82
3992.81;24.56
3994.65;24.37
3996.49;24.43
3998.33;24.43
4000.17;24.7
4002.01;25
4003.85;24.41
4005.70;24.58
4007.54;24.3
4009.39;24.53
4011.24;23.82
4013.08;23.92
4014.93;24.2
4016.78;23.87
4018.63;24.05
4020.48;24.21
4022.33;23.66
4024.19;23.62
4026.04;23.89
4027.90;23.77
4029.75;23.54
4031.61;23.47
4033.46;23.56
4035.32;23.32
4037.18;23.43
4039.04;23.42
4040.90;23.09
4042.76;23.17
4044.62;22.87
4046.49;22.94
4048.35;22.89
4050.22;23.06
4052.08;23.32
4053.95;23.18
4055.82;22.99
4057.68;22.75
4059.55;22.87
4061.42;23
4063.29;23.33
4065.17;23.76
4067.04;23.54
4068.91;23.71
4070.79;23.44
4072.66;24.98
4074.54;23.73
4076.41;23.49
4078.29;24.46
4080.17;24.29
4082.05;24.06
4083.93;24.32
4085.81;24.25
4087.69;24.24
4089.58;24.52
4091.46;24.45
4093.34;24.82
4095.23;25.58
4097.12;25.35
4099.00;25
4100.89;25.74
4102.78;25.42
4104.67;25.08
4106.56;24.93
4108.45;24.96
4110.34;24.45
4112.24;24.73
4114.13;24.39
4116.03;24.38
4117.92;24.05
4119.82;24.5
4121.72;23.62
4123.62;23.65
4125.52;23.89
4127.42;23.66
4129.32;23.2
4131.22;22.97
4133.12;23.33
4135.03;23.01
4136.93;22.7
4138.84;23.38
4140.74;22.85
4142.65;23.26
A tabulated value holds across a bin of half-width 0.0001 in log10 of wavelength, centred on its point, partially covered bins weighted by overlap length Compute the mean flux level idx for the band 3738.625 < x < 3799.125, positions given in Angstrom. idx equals 30.2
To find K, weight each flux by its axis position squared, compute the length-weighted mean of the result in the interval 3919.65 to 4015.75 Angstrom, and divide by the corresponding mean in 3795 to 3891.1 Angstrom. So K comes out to 0.9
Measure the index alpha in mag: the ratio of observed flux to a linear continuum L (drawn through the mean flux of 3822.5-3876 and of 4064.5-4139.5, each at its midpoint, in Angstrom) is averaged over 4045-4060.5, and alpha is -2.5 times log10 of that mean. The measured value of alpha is 0.10 mag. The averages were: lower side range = 29.6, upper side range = 24.2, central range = 23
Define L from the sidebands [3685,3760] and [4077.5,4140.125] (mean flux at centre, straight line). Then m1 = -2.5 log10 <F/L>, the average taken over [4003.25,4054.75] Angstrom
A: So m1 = 0.09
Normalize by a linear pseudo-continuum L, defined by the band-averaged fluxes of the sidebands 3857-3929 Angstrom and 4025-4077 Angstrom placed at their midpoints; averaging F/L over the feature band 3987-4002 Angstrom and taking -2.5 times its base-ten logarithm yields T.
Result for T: 0.02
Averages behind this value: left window 28.5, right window 23.4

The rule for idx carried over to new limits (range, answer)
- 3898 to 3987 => 26.6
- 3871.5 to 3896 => 29.1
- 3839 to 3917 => 29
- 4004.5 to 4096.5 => 23.8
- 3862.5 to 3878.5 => 30.9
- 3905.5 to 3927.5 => 26.8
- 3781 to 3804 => 29.1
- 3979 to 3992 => 25.2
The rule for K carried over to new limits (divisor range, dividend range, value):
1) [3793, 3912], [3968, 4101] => 0.92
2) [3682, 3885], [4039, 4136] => 0.92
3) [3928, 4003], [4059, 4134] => 0.99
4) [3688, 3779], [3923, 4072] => 0.91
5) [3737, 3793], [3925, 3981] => 0.97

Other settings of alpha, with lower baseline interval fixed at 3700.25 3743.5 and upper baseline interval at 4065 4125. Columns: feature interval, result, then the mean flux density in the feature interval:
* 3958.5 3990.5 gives 0.02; 26.2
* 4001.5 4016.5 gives 0.08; 24.3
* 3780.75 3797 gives 0.04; 29.2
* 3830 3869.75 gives -0.02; 29.6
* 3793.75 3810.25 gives 0.05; 28.7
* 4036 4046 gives 0.10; 23.2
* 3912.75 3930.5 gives 0.04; 26.7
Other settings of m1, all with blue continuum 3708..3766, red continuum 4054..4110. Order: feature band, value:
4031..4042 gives 0.08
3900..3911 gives 0.03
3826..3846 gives 0.02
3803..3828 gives 0.04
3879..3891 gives -0.01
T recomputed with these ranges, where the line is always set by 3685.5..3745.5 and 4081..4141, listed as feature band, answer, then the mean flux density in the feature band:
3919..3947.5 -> 0.045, 26.5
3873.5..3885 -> -0.027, 29.3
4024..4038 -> 0.096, 23.6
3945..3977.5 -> 0.015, 26.7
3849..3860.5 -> -0.019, 29.6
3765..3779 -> 0.022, 30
